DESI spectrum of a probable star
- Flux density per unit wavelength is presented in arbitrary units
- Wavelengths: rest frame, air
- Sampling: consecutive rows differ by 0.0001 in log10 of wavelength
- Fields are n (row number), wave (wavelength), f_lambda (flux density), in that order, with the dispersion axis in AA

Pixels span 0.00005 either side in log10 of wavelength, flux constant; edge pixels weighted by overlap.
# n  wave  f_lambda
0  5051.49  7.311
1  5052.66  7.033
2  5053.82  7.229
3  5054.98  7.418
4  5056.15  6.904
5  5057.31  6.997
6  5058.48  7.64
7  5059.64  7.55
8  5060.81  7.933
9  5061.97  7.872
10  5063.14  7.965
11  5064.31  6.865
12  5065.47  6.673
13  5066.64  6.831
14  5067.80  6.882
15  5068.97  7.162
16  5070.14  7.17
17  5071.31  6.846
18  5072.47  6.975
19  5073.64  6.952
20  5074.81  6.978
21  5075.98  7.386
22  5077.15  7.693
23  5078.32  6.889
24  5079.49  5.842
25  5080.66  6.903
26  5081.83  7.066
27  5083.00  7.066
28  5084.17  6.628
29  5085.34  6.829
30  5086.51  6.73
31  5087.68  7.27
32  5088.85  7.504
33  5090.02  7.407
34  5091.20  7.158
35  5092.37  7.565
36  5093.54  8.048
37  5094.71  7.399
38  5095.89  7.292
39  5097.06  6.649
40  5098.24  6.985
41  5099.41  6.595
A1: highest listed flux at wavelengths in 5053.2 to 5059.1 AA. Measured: 7.64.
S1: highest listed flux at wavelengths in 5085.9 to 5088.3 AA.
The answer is 7.27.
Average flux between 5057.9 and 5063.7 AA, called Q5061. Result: 7.79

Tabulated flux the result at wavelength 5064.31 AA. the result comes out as 6.865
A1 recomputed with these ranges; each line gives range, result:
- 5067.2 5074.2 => 7.17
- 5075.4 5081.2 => 7.693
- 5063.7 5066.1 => 6.865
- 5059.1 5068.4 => 7.965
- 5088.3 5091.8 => 7.504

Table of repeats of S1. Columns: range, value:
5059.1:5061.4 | 7.933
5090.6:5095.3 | 8.048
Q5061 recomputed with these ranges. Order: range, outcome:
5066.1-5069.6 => 6.96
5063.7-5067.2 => 6.79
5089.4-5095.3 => 7.51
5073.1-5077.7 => 7.25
